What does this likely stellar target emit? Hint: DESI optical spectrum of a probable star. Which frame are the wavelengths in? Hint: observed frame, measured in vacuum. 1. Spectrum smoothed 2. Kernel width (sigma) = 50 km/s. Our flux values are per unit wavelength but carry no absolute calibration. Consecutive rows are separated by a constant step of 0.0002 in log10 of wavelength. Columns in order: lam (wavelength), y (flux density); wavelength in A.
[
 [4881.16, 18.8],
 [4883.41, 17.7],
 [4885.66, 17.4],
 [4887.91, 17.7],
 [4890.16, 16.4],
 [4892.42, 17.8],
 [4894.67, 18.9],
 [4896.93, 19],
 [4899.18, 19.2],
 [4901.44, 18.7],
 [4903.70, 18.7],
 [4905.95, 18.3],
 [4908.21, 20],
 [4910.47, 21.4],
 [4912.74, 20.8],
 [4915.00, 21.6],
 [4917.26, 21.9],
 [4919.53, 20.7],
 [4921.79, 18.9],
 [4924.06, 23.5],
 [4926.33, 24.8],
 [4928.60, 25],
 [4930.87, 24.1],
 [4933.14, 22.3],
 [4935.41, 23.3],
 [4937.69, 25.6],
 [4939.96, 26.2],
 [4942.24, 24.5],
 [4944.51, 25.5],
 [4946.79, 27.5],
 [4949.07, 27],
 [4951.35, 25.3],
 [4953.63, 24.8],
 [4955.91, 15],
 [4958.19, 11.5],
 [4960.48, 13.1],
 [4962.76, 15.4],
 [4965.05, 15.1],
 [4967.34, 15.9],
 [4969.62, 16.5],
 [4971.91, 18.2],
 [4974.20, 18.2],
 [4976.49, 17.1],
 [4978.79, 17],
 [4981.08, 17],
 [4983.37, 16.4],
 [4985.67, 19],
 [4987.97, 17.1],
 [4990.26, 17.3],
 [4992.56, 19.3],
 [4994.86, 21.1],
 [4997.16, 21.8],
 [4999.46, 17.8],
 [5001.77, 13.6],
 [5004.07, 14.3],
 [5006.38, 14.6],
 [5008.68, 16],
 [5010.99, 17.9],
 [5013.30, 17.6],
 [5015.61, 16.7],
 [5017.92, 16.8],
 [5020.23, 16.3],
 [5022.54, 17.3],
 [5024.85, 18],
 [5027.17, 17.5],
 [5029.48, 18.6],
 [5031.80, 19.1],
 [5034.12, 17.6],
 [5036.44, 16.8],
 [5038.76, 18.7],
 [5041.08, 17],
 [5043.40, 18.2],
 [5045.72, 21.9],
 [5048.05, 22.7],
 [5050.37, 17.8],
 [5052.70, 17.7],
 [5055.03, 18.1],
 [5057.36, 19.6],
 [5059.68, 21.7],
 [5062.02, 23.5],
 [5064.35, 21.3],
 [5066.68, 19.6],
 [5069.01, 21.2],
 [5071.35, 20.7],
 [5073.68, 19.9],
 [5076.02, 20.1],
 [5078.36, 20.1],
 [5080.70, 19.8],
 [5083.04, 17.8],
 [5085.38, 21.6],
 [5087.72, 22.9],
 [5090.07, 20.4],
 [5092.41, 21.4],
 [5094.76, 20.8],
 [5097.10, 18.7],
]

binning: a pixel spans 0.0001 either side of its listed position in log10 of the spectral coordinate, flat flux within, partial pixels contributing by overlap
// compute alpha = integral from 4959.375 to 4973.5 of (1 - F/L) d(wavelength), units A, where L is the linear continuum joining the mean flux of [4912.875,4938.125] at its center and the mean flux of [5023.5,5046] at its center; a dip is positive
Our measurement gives 3.5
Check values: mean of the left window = 22.7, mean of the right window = 18.2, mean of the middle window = 15.8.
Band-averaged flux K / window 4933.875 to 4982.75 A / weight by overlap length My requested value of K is 20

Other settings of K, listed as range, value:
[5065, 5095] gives 20.5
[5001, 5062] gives 17.9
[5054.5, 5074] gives 20.7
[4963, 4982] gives 16.8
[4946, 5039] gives 17.8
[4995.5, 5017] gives 16.8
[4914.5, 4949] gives 23.8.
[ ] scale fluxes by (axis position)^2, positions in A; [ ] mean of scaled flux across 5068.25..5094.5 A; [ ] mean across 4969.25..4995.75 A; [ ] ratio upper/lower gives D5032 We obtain 1.20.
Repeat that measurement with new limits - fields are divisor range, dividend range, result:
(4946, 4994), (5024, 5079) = 1.11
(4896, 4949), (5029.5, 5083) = 0.93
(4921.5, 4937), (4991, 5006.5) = 0.78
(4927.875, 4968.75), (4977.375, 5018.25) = 0.82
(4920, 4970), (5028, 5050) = 0.92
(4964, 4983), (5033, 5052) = 1.15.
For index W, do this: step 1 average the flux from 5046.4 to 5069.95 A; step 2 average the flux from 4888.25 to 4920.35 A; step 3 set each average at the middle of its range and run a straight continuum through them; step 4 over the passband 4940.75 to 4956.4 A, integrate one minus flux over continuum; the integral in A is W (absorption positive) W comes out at -3.9 A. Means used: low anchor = 19.5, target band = 24.7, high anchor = 20.3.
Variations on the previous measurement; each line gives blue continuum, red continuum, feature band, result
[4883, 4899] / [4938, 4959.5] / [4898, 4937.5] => -2.2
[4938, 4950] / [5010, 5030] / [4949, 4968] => 5.3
